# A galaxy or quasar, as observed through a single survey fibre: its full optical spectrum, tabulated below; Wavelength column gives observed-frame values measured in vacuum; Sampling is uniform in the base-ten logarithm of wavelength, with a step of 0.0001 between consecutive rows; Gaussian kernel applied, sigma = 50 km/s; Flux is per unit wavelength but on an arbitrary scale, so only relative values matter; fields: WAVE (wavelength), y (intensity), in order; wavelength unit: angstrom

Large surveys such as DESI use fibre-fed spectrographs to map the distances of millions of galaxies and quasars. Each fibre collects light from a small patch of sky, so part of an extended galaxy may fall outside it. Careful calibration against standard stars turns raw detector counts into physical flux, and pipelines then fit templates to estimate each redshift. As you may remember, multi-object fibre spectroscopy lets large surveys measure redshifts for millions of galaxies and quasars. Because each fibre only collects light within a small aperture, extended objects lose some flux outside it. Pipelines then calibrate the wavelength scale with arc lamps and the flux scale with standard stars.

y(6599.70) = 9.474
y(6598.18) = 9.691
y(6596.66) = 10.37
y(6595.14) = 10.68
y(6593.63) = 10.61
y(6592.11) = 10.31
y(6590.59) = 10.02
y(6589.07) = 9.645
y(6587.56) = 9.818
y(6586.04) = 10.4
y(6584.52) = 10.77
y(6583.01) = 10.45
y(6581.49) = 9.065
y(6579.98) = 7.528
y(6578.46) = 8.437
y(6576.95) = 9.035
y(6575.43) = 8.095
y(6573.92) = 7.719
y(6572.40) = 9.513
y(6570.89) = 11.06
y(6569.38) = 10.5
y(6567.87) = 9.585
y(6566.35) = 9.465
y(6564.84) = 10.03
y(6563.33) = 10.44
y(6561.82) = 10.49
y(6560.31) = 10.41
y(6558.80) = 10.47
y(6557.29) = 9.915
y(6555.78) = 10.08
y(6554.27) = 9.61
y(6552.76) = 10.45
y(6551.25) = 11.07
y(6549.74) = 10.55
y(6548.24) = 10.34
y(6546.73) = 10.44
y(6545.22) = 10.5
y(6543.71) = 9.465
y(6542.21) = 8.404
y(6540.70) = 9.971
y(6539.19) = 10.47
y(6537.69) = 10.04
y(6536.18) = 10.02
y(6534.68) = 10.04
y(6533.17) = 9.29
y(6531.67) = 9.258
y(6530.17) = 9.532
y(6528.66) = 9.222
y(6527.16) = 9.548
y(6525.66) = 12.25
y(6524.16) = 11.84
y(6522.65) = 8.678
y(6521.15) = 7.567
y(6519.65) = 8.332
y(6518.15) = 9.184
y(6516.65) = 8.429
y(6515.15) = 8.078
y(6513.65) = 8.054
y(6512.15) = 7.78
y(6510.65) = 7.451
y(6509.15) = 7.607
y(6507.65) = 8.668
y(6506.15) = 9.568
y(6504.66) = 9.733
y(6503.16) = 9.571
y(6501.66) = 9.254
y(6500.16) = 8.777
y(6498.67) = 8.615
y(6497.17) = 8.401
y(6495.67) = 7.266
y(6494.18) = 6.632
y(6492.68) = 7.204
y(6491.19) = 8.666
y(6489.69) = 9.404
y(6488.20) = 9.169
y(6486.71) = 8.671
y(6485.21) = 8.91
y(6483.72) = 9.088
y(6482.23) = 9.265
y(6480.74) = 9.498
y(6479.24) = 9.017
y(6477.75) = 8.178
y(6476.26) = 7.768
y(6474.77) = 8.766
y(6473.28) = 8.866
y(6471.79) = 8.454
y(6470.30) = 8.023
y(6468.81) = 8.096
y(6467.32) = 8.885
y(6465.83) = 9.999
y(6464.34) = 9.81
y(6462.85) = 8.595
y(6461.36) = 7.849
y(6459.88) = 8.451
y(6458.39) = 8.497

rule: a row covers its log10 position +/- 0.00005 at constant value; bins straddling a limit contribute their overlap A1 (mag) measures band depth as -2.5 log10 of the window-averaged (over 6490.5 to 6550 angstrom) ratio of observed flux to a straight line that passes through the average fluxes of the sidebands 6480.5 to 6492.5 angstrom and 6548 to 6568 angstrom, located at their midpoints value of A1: 0.055 mag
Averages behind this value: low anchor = 8.98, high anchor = 10.2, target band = 9.11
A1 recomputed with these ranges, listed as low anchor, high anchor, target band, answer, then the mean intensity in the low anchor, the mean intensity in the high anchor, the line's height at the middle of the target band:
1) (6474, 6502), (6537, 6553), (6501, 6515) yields 0.06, 8.55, 10.1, 9.11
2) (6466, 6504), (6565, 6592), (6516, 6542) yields -0.07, 8.6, 9.51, 9.03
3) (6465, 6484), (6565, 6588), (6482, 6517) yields 0.05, 8.76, 9.44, 8.92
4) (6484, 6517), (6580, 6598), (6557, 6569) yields -0.06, 8.46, 10.1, 9.6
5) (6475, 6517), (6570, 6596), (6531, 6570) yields -0.10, 8.53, 9.61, 9.2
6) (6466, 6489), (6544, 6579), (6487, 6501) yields 0.09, 8.75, 9.92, 8.98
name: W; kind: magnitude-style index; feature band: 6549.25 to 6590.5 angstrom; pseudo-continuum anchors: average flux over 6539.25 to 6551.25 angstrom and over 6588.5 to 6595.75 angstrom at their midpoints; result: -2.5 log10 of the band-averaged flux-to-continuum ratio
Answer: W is 0.04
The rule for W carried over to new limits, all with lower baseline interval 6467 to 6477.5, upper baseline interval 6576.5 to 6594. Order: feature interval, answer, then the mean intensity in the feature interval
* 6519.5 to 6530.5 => -0.08 mag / 9.69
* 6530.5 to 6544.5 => -0.06 mag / 9.66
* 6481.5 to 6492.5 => -0.05 mag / 8.94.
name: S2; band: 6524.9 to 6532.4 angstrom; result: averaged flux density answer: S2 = 9.97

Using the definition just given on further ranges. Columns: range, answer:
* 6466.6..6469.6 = 8.48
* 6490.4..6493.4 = 7.96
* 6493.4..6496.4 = 6.95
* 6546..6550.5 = 10.5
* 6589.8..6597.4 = 10.4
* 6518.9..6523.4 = 8.2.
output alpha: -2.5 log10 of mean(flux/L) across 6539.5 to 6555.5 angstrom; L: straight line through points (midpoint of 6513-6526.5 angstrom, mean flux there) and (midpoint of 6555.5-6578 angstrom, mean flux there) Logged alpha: -0.06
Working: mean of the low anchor 9.17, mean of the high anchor 9.76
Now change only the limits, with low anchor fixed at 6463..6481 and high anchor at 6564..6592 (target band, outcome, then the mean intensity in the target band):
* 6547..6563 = -0.11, 10.3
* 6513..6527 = -0.01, 9.18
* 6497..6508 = -0.02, 9.12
